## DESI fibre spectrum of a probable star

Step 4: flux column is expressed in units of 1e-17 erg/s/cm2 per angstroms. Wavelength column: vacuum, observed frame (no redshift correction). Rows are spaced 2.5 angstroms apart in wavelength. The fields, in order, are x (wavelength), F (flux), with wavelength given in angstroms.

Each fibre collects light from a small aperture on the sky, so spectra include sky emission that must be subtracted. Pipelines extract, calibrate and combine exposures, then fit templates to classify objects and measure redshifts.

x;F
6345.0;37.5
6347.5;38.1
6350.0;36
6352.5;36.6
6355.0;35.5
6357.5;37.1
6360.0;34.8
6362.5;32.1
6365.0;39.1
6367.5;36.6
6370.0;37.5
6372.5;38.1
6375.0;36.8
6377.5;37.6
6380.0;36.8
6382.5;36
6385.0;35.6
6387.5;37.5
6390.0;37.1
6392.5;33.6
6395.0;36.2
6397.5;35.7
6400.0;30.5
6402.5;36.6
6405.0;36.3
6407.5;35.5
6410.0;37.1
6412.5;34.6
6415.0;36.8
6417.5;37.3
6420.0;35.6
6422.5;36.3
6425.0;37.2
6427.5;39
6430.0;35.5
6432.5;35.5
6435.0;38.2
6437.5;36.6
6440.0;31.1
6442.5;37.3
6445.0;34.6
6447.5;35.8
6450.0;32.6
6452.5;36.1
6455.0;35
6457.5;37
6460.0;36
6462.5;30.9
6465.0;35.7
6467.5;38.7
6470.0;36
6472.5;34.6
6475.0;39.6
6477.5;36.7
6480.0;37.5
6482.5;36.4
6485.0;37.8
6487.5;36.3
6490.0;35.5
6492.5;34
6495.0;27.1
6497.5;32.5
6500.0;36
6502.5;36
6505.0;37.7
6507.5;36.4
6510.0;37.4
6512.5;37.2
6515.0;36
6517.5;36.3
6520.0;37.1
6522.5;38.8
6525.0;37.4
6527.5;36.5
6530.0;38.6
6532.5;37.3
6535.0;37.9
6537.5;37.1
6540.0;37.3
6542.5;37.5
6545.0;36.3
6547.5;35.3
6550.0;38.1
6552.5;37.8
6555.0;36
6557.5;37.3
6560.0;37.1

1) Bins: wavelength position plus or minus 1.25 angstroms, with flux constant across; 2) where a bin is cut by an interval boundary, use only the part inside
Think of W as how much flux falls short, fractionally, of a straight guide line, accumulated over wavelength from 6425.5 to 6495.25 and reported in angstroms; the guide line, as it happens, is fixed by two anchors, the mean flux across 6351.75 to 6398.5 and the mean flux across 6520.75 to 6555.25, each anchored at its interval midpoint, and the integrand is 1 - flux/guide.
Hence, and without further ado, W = 2.1 angstroms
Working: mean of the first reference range 36.3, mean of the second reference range 37.3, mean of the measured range 35.7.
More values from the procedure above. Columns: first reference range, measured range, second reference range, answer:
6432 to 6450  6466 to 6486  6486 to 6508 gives -1.3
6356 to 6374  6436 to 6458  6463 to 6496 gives 0.5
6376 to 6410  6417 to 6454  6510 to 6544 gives 0.4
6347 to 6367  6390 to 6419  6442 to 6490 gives 0.4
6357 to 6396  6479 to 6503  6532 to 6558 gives 1.3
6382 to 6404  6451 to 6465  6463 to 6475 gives 0.4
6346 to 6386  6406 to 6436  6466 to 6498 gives -0.3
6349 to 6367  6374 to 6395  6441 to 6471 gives -0.3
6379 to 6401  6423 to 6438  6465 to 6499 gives -0.6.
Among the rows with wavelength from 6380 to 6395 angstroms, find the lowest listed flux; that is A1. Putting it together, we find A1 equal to 33.6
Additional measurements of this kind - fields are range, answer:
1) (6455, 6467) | 30.9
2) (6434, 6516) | 27.1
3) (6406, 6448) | 31.1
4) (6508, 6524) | 36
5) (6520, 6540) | 36.5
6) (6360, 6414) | 30.5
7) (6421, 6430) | 35.5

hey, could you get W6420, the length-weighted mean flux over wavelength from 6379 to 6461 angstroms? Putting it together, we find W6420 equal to 35.8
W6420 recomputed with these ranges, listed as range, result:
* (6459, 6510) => 35.6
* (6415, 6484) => 36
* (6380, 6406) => 35.6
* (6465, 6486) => 37.1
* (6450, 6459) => 35.6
